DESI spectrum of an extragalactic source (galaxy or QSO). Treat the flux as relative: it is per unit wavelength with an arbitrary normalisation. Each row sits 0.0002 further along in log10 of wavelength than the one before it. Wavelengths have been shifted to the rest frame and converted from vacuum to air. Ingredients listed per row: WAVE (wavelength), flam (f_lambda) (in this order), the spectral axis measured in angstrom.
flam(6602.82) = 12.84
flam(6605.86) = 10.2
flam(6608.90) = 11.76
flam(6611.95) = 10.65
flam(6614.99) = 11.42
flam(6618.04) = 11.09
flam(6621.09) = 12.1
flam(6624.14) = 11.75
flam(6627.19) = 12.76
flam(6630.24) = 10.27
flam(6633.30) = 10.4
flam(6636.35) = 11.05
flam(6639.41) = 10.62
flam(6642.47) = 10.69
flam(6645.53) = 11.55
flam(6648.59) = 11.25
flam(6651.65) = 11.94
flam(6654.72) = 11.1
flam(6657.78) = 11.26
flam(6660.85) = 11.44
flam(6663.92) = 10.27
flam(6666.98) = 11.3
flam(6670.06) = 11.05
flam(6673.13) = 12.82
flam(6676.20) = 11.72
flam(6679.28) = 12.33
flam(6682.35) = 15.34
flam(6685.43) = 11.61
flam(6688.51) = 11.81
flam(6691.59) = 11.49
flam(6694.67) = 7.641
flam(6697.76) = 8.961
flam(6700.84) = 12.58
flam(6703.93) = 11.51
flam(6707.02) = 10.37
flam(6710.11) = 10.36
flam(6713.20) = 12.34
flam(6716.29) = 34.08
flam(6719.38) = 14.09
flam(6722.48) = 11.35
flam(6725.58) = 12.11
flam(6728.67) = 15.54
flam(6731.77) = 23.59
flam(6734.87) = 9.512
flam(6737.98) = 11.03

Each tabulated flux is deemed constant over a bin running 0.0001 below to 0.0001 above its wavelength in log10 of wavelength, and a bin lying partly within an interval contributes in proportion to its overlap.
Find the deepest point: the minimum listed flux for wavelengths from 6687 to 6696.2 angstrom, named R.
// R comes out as 7.641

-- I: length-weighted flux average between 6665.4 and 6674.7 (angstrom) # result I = 11.7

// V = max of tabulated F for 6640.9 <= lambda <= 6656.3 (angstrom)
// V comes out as 11.94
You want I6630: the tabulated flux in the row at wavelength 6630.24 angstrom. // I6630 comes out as 10.27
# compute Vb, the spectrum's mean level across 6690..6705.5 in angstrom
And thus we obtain 10.4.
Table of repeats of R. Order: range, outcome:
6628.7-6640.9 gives 10.27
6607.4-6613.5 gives 10.65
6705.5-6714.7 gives 10.36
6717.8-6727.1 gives 11.35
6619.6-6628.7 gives 11.75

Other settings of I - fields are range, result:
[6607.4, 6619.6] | 11.2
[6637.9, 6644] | 10.7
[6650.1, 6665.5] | 11.2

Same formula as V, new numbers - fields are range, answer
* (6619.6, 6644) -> 12.76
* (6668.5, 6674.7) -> 12.82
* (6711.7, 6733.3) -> 34.08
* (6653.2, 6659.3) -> 11.26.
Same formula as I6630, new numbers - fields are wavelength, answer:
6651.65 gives 11.94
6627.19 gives 12.76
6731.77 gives 23.59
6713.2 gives 12.34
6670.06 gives 11.05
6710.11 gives 10.36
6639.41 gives 10.62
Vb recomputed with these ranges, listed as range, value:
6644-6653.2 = 11.6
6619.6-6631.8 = 11.7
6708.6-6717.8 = 18.9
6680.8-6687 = 13.5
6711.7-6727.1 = 16.8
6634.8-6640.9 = 10.8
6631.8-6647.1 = 10.9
